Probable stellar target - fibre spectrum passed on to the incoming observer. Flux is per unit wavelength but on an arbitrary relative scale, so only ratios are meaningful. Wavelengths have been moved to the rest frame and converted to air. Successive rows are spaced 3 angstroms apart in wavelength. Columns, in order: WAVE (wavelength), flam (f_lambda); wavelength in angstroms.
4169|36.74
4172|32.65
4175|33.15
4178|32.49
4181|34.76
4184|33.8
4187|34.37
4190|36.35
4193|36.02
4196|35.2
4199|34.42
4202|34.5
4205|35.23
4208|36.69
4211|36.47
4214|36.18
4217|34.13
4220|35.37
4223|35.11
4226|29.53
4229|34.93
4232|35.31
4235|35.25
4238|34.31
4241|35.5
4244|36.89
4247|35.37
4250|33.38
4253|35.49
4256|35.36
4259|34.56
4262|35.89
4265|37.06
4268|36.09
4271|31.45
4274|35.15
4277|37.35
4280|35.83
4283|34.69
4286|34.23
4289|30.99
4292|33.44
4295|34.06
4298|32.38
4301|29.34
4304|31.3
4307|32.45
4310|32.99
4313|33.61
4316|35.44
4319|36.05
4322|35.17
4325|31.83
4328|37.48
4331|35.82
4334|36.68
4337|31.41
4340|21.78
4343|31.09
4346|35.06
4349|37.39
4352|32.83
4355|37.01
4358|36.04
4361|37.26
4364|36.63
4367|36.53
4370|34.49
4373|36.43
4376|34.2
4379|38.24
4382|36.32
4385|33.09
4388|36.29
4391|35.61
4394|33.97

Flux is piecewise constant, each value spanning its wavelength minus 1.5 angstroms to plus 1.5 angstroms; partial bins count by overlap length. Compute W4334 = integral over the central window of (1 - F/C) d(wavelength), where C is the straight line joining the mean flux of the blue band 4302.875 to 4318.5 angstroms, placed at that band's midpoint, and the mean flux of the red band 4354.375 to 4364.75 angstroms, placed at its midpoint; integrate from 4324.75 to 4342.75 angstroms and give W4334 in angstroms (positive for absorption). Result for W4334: 1.3 angstroms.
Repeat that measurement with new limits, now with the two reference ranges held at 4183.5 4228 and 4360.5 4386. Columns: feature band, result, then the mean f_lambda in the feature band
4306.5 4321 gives 0.5 angstroms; 34.3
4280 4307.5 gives 2.1 angstroms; 32.7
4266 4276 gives 0.2 angstroms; 34.5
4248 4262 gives 0.1 angstroms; 34.8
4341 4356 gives 0.7 angstroms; 34.2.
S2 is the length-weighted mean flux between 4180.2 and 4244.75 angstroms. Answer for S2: 35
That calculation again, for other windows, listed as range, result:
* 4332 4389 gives 34.7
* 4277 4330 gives 33.7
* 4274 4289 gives 35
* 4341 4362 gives 34.9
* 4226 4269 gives 35.2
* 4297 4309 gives 31.4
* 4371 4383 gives 36.2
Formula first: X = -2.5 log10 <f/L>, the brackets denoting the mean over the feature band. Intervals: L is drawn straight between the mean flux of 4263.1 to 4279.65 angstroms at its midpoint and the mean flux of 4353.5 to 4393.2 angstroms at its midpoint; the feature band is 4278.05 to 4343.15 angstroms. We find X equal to 0.08 mag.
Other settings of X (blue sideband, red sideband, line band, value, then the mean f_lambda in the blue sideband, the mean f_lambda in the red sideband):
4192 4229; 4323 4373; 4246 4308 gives 0.018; 34.9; 34.4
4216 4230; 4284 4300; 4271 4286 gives -0.065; 33.8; 33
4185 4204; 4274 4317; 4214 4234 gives 0.012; 35.1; 33.5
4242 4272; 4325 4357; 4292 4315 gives 0.061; 35.2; 33.6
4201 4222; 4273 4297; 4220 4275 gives 0.005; 35.5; 34.4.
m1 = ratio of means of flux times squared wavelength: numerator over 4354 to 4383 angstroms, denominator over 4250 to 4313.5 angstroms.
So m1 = 1.11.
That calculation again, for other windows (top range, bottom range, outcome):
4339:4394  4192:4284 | 1.05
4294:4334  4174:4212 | 1.03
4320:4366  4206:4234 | 1.04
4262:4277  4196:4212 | 1.03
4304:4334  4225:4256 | 1.03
